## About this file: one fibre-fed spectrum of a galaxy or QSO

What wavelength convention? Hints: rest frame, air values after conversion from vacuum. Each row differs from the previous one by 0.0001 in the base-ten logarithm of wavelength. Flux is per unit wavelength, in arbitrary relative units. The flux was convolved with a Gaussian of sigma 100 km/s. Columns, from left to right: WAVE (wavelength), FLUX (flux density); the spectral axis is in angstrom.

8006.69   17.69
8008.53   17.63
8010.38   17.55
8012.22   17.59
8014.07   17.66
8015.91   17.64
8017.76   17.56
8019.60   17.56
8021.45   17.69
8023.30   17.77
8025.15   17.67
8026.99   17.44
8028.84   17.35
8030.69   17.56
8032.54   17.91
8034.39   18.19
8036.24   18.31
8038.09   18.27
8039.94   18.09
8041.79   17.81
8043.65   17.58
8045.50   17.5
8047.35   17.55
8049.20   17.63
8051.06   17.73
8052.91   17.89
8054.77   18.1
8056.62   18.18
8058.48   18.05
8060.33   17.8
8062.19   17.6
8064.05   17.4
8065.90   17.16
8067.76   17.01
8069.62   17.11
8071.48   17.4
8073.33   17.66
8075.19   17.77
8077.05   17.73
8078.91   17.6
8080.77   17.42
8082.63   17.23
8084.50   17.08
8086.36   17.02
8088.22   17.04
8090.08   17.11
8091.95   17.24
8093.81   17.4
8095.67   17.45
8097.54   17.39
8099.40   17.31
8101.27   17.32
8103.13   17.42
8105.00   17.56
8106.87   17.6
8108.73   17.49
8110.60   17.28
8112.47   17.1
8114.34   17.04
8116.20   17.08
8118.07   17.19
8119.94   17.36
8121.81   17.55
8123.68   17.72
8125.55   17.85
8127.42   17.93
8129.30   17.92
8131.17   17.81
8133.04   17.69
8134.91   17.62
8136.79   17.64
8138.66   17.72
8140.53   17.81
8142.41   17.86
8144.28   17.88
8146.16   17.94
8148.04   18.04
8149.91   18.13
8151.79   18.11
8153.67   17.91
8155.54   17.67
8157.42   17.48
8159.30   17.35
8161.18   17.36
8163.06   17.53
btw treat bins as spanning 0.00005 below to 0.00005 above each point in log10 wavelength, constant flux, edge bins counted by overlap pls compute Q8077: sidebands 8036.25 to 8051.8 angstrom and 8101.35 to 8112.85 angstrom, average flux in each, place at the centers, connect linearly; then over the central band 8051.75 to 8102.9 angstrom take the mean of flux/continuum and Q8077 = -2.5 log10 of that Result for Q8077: 0.01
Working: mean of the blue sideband 17.8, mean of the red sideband 17.4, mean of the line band 17.5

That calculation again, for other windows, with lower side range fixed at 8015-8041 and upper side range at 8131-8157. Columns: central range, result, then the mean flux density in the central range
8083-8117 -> 0.034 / 17.3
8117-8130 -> 0.013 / 17.6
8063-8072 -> 0.037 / 17.2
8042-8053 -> 0.010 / 17.6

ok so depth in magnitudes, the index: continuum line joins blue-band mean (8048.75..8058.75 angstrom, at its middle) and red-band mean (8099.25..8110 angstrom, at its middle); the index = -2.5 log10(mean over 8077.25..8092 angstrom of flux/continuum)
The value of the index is 0.03 mag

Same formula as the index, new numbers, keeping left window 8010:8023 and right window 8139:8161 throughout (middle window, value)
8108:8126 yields 0.03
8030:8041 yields -0.03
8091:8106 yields 0.02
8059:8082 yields 0.01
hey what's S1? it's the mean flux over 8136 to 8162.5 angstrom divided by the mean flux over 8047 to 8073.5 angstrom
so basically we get 1.0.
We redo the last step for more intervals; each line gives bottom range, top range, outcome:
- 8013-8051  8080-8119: 0.97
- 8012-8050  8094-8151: 0.99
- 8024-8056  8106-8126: 0.98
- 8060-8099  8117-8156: 1.02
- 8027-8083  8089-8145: 0.99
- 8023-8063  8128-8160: 1.00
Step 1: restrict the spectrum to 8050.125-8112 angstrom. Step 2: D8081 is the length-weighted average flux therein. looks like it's 17.5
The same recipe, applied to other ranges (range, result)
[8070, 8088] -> 17.4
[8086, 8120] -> 17.3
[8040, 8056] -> 17.8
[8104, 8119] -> 17.3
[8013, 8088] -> 17.6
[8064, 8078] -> 17.4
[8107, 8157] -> 17.7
